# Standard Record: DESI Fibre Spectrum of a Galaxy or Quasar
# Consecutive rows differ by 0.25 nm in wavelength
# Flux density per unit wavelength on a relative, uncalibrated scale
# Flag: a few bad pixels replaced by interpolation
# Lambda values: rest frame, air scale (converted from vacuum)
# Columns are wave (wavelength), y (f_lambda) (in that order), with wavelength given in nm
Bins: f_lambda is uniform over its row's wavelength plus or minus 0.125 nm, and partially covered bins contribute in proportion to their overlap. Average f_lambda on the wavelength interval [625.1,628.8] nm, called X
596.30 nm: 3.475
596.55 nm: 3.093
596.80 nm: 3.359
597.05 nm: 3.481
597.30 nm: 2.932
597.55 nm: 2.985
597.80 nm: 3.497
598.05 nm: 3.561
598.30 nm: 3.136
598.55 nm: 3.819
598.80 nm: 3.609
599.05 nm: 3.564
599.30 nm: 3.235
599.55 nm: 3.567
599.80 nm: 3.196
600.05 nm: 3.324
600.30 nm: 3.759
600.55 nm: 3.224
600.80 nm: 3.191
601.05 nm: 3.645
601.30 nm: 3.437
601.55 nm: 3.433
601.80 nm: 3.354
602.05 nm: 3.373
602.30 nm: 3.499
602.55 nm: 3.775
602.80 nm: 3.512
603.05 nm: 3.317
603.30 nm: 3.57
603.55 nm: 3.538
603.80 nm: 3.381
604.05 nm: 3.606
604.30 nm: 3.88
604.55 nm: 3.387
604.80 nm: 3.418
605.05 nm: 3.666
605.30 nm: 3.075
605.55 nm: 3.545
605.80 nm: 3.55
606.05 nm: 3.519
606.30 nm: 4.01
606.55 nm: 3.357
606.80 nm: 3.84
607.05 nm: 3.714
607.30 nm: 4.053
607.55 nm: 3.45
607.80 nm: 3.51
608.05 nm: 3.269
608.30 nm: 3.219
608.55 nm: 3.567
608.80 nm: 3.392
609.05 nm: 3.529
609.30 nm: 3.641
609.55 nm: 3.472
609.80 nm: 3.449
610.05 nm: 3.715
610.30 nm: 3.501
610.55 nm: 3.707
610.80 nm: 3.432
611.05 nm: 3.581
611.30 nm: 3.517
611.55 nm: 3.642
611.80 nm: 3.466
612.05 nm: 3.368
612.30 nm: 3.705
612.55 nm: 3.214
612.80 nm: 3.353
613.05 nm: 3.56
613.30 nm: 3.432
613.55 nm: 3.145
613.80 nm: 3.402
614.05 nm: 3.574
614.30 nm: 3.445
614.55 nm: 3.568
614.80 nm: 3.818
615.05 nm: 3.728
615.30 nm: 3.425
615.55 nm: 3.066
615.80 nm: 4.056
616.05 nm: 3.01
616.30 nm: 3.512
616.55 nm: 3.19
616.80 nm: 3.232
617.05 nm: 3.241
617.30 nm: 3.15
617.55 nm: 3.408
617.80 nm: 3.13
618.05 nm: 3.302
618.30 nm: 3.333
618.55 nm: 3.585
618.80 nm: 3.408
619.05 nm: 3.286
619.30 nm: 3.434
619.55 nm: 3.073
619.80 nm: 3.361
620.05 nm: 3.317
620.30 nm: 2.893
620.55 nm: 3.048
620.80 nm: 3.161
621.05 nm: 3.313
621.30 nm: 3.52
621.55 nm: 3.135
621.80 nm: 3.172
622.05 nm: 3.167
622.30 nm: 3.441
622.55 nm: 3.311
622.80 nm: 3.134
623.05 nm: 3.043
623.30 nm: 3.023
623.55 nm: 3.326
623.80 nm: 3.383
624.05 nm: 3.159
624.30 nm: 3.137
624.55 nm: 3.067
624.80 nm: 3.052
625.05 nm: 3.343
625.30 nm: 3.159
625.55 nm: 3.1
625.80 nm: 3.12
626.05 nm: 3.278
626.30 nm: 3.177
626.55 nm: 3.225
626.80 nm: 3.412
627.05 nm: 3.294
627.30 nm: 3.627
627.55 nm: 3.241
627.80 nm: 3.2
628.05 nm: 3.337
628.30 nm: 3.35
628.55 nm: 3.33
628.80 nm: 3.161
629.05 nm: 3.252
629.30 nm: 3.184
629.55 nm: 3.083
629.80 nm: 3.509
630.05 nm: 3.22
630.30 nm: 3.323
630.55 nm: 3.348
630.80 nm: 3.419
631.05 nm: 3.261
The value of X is 3.27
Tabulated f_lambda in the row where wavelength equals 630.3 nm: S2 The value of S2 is 3.323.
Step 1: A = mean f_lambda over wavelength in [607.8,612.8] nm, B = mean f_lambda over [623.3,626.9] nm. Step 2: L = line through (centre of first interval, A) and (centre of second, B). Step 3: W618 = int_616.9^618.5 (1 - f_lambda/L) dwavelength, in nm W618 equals 0.03 nm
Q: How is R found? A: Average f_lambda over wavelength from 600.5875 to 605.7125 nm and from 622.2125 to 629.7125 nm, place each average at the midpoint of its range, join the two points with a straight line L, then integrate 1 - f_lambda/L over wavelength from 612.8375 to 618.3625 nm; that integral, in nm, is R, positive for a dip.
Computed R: -0.09 nm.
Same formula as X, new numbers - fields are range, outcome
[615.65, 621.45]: 3.3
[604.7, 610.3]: 3.54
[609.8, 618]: 3.45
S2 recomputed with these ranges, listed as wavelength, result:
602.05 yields 3.373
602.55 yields 3.775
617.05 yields 3.241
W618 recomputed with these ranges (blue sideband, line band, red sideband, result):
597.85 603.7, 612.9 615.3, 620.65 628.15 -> -0.129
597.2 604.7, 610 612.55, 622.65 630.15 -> -0.139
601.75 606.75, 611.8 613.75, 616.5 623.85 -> -0.014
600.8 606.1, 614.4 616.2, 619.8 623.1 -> -0.117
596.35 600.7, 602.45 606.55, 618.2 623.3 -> -0.244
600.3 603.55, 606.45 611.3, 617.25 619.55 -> -0.203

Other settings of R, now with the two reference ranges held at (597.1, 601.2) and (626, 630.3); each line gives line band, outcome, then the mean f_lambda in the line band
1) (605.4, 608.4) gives -0.20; 3.59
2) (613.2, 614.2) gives -0.01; 3.39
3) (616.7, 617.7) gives 0.02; 3.26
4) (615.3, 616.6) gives -0.02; 3.38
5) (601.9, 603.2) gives -0.04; 3.49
